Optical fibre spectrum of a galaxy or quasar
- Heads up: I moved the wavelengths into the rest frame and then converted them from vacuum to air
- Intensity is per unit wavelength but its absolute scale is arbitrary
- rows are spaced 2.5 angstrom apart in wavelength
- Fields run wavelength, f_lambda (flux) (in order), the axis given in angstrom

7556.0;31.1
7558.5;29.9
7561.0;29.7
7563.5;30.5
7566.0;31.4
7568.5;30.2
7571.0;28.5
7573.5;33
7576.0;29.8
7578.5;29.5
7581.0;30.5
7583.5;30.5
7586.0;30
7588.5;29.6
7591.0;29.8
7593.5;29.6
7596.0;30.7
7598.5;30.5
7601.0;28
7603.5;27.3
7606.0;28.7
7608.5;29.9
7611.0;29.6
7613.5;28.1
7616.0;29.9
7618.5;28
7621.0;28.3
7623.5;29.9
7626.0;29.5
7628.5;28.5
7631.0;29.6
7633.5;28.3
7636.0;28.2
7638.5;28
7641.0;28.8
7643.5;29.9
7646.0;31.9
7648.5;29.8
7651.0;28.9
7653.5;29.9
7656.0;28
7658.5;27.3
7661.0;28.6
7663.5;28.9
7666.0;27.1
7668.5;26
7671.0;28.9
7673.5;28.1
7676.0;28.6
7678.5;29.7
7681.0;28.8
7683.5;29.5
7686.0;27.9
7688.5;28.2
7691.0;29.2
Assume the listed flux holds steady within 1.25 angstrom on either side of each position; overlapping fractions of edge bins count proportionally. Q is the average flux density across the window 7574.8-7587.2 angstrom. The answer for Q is 30.1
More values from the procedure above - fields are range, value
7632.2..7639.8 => 28.2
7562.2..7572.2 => 30.2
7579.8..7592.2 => 30.1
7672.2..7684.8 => 28.9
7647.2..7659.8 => 28.8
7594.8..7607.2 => 29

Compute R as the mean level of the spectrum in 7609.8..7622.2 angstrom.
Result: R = 28.8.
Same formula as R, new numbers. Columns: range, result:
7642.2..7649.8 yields 30.5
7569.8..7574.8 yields 30.8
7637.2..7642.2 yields 28.4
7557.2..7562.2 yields 29.8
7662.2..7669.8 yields 27.4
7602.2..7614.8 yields 28.7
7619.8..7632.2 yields 29.2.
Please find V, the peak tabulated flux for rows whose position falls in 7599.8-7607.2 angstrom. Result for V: 28.7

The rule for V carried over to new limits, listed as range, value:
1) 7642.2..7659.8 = 31.9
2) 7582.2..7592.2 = 30.5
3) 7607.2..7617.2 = 29.9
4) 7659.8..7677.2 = 28.9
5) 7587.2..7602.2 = 30.7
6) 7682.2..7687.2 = 29.5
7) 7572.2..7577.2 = 33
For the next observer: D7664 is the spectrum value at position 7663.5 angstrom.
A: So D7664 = 28.9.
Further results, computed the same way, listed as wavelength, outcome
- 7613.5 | 28.1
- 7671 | 28.9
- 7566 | 31.4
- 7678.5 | 29.7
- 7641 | 28.8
